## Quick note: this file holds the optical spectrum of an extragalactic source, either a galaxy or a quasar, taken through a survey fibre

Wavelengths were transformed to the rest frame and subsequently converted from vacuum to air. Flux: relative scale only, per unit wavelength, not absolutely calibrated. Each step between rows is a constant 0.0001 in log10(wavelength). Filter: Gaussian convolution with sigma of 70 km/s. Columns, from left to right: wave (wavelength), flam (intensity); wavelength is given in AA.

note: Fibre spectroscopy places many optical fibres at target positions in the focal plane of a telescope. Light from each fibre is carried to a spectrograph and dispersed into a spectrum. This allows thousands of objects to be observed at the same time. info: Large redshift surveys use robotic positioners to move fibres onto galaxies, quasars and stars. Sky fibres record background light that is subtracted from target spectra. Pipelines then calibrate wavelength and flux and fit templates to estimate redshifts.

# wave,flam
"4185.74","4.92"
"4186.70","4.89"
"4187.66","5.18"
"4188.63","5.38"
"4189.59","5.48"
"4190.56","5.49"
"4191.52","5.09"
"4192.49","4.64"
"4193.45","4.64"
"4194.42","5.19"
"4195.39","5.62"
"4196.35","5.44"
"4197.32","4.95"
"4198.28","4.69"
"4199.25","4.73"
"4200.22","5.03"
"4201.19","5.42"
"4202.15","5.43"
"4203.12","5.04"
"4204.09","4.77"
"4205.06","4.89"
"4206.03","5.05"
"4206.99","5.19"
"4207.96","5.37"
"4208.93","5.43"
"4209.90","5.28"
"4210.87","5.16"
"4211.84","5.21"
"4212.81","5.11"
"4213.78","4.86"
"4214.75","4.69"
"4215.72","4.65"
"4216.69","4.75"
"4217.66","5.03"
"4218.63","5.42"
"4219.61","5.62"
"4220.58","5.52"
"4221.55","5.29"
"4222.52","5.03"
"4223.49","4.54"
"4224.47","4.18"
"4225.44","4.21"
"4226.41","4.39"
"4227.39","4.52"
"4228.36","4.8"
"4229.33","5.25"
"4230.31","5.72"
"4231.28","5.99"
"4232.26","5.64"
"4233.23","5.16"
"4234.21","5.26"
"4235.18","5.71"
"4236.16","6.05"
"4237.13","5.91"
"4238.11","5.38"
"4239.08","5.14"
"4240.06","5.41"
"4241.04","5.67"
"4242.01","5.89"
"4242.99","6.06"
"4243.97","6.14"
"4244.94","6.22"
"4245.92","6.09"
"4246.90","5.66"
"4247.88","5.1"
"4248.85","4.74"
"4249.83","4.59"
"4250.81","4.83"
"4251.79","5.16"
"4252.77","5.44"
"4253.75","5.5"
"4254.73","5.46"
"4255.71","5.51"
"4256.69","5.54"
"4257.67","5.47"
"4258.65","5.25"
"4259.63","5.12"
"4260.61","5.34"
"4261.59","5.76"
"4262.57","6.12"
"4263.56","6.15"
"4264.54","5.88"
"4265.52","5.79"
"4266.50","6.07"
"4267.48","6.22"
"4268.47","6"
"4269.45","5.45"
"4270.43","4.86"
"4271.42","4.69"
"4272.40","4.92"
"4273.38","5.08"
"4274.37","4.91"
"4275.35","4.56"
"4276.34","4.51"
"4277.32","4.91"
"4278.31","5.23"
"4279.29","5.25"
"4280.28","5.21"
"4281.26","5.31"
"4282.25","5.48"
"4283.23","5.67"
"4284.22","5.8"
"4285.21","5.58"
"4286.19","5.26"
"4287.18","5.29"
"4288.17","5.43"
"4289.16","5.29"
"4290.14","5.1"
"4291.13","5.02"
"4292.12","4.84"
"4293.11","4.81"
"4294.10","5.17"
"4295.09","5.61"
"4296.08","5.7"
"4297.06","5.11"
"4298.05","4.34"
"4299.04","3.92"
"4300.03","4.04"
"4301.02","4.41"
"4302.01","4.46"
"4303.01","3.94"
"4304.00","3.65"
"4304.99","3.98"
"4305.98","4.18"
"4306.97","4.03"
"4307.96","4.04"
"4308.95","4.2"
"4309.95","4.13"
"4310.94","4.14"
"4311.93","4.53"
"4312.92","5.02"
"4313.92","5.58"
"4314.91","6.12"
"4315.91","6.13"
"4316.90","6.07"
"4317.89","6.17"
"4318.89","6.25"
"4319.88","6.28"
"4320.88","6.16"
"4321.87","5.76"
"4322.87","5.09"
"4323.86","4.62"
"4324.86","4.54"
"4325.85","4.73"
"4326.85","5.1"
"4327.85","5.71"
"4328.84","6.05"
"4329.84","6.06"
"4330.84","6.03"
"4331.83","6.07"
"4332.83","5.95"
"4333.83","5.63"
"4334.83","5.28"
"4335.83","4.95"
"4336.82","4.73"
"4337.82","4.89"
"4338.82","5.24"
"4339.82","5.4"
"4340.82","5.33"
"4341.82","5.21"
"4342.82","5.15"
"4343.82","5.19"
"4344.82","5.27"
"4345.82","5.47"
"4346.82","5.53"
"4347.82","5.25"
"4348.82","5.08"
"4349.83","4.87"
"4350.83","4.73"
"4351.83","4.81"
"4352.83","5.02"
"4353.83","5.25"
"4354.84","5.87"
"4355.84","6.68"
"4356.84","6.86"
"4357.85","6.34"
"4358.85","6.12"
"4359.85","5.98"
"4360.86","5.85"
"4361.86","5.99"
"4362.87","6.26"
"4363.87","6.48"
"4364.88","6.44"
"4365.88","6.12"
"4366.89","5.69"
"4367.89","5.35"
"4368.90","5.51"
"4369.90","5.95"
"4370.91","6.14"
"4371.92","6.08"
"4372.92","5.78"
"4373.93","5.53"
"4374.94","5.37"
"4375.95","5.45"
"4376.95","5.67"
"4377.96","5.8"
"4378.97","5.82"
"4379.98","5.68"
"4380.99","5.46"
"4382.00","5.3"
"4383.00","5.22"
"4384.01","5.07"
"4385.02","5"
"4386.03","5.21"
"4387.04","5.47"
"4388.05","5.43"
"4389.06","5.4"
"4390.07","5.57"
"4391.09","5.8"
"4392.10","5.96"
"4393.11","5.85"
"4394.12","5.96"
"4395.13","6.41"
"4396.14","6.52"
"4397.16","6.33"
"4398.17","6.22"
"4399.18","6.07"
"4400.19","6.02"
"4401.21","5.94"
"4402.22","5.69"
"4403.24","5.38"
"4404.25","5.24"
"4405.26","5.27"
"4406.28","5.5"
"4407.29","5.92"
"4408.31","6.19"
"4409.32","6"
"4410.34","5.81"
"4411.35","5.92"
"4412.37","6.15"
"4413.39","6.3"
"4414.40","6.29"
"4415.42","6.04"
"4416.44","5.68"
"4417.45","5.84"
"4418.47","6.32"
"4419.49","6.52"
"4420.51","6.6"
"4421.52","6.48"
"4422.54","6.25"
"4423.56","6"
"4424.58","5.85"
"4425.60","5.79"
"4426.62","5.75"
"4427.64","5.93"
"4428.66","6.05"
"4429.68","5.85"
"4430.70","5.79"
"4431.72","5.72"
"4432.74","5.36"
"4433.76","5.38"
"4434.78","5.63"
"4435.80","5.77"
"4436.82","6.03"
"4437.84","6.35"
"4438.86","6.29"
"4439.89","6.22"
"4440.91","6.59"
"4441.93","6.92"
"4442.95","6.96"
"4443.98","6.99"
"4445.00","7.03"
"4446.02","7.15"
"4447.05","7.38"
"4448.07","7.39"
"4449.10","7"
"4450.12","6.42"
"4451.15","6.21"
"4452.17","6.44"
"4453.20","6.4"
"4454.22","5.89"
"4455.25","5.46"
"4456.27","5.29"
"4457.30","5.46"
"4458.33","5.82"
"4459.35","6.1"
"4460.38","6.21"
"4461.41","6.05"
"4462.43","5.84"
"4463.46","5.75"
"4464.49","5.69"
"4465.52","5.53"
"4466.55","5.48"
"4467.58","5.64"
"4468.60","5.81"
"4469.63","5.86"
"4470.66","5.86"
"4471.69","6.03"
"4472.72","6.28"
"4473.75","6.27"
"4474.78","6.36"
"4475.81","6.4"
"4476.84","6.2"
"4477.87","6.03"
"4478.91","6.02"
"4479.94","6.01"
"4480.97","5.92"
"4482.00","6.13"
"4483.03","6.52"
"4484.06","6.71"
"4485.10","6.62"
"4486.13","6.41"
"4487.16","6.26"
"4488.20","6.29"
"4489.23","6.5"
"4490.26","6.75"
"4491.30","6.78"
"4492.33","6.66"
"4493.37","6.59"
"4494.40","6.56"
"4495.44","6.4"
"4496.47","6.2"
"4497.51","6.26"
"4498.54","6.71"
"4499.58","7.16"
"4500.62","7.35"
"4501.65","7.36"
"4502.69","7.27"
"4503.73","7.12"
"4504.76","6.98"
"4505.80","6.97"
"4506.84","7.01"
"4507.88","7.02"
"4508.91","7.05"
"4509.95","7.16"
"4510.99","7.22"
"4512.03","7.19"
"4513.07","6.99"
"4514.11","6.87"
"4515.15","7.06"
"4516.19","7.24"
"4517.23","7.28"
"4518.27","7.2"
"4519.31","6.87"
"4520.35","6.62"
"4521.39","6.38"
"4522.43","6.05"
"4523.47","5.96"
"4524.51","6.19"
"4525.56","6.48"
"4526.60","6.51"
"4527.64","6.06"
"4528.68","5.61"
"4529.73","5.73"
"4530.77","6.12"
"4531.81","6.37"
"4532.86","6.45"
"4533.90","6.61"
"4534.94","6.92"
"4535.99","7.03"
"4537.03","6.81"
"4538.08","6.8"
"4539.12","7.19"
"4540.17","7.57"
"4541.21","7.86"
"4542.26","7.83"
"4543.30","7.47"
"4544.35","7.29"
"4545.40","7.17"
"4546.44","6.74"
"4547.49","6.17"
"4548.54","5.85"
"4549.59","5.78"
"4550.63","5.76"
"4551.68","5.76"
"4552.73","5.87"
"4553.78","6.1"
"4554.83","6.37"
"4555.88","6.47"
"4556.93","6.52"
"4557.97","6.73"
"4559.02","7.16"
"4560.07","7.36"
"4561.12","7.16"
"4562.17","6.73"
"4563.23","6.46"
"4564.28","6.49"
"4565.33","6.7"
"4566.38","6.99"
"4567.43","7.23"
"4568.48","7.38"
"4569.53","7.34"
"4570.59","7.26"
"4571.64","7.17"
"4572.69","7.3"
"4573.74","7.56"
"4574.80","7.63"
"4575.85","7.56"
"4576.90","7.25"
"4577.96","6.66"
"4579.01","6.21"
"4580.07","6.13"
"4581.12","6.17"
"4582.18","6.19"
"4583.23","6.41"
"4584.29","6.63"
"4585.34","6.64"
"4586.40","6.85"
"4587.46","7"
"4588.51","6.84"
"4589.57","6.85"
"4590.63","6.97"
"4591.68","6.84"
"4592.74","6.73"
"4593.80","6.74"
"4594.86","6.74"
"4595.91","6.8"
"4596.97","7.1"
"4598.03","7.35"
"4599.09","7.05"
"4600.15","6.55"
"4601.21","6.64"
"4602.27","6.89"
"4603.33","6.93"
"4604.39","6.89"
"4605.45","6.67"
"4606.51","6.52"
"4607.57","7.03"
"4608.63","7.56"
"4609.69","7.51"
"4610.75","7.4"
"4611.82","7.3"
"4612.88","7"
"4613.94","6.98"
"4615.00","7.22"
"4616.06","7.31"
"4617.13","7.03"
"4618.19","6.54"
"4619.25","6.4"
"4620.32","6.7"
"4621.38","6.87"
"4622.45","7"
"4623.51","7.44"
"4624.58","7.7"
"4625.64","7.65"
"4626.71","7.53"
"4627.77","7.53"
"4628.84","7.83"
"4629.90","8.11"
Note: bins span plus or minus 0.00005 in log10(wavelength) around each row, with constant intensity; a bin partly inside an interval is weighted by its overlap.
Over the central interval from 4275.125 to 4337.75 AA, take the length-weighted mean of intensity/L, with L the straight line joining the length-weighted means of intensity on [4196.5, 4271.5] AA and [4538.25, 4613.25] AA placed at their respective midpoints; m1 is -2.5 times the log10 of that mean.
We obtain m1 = 0.11 mag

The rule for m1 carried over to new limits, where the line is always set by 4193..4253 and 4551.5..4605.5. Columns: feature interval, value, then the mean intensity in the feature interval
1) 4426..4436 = 0.078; 5.72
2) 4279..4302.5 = 0.088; 5.09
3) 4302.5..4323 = 0.123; 5.02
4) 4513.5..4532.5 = 0.014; 6.48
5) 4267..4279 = 0.067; 5.11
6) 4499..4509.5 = -0.103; 7.13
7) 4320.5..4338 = 0.054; 5.41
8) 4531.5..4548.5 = -0.056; 6.99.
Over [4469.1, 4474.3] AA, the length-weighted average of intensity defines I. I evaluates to 6.06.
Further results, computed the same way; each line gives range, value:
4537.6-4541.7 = 7.37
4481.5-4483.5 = 6.33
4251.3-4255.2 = 5.39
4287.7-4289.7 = 5.37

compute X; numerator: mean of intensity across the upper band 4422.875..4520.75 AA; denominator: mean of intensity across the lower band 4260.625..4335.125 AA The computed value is 1.2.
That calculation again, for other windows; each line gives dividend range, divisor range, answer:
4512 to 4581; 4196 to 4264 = 1.28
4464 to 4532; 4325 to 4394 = 1.16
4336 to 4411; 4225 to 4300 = 1.06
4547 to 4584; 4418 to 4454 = 1.06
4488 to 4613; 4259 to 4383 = 1.27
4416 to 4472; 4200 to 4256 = 1.16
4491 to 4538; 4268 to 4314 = 1.38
